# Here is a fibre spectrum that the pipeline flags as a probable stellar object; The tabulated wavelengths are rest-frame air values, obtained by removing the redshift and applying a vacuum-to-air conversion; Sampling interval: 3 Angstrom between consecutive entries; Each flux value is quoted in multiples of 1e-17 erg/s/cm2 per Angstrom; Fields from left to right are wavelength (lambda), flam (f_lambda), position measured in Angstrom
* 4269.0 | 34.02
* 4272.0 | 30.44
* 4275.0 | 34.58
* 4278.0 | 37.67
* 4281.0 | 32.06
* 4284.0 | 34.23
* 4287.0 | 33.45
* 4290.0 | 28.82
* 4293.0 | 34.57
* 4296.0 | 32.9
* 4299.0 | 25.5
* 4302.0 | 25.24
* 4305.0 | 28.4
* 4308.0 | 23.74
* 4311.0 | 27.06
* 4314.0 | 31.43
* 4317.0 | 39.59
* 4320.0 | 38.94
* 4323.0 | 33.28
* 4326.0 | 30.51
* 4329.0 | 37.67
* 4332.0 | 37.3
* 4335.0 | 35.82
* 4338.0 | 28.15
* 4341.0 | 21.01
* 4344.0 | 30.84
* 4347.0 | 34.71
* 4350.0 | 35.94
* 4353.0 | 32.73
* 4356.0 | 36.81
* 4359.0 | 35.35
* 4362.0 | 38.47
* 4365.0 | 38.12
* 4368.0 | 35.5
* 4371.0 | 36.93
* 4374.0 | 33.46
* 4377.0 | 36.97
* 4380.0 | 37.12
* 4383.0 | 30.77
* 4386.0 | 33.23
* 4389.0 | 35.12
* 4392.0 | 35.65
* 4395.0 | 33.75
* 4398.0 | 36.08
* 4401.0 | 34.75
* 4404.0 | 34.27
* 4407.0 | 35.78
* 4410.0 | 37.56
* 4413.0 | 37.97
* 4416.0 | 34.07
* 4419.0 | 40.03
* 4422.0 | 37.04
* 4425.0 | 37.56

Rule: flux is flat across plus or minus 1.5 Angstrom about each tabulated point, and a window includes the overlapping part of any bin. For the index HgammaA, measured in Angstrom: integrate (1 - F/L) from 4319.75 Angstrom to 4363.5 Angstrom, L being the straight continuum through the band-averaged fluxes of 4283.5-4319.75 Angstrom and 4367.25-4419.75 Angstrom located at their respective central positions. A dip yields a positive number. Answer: -1.3 Angstrom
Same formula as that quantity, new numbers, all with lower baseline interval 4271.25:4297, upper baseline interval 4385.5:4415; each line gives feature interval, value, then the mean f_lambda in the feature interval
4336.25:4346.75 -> 2.0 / 27.8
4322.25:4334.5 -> -0.3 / 34.9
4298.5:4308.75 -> 2.4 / 25.9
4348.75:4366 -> -0.8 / 36.2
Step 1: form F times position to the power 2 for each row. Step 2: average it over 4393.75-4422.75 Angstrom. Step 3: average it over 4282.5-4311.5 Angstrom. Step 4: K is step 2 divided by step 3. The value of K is 1.3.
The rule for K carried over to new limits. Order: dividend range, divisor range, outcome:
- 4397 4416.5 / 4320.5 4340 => 1.10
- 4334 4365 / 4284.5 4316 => 1.15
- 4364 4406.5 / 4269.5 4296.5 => 1.11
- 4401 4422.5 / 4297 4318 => 1.34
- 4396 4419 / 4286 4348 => 1.20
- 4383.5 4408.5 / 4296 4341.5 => 1.15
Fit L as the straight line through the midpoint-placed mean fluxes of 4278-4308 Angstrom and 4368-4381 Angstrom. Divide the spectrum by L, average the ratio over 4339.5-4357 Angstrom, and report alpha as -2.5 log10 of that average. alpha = 0.080 mag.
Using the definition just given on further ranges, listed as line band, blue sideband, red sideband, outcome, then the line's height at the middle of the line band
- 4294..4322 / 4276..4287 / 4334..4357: 0.099 mag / 33.4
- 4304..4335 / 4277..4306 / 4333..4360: -0.039 mag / 31.8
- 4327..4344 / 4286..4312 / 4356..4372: 0.046 mag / 33.3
